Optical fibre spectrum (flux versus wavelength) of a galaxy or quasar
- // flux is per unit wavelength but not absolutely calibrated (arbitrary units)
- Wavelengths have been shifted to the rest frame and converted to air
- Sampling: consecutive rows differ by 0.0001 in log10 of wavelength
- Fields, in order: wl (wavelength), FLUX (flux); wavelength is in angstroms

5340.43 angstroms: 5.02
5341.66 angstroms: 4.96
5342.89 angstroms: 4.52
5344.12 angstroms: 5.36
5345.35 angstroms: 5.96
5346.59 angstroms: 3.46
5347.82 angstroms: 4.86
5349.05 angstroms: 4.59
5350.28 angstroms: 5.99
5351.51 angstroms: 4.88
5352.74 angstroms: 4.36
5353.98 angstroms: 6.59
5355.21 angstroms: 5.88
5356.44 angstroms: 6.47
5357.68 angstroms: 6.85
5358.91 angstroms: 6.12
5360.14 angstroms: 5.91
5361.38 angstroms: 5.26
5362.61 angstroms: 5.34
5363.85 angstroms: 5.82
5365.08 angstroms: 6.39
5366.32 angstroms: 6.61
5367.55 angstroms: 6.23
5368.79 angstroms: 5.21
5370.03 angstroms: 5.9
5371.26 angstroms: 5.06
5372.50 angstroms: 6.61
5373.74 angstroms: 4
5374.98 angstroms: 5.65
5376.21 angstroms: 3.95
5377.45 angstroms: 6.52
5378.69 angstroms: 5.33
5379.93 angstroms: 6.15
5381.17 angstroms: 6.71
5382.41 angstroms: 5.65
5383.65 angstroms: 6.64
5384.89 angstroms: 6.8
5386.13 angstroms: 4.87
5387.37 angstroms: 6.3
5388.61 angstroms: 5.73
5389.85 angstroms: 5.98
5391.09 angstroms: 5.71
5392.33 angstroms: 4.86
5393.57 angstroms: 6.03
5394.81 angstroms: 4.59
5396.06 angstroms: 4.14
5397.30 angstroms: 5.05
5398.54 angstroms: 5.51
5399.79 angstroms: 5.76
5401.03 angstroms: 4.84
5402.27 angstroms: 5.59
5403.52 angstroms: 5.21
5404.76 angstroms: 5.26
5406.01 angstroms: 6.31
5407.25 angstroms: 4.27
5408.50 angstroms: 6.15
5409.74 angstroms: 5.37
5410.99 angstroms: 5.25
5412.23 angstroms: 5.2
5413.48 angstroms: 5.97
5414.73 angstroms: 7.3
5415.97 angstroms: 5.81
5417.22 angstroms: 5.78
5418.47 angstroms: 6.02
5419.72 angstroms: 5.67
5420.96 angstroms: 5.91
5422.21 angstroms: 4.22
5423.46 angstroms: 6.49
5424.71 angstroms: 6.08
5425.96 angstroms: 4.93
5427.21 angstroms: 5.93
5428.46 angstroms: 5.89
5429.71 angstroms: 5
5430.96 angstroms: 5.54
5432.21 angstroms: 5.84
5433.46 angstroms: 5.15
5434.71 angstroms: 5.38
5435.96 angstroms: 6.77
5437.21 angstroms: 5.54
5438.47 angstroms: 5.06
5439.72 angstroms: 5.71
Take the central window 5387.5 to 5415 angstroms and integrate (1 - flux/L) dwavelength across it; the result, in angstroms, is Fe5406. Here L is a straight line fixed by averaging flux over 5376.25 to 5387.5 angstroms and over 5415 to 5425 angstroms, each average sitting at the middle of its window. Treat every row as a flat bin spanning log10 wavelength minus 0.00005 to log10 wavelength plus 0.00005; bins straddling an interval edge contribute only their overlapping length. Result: 2.04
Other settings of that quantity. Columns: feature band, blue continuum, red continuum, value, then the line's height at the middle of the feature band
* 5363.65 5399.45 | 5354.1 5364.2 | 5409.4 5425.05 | 1.6 angstroms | 5.91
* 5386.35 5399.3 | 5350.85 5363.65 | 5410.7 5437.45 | 0.8 angstroms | 5.74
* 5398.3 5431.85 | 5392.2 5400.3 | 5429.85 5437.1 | -1.2 angstroms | 5.41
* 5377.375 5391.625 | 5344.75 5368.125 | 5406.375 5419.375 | -0.8 angstroms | 5.69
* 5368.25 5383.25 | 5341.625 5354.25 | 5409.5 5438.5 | -0.9 angstroms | 5.26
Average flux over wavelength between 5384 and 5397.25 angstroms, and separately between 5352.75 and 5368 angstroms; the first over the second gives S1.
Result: 0.91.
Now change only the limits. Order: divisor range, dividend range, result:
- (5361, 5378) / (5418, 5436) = 1.00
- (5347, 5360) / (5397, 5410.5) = 0.96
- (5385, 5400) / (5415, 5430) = 1.05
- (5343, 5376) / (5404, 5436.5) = 1.02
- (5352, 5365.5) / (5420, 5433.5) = 0.94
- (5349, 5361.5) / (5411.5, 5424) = 1.01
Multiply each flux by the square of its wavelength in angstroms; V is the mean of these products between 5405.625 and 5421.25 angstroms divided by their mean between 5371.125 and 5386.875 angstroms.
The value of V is 1.02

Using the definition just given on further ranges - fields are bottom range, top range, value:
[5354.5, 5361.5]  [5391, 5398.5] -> 0.83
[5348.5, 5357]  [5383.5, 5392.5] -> 1.07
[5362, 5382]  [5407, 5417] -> 1.02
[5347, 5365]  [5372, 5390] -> 1.04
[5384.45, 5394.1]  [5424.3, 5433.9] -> 0.97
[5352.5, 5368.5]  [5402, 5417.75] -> 0.96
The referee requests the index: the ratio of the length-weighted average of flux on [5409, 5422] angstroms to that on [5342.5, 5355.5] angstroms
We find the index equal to 1.13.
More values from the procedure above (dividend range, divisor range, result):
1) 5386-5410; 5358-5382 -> 0.94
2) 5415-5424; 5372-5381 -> 1.05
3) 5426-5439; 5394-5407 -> 1.07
